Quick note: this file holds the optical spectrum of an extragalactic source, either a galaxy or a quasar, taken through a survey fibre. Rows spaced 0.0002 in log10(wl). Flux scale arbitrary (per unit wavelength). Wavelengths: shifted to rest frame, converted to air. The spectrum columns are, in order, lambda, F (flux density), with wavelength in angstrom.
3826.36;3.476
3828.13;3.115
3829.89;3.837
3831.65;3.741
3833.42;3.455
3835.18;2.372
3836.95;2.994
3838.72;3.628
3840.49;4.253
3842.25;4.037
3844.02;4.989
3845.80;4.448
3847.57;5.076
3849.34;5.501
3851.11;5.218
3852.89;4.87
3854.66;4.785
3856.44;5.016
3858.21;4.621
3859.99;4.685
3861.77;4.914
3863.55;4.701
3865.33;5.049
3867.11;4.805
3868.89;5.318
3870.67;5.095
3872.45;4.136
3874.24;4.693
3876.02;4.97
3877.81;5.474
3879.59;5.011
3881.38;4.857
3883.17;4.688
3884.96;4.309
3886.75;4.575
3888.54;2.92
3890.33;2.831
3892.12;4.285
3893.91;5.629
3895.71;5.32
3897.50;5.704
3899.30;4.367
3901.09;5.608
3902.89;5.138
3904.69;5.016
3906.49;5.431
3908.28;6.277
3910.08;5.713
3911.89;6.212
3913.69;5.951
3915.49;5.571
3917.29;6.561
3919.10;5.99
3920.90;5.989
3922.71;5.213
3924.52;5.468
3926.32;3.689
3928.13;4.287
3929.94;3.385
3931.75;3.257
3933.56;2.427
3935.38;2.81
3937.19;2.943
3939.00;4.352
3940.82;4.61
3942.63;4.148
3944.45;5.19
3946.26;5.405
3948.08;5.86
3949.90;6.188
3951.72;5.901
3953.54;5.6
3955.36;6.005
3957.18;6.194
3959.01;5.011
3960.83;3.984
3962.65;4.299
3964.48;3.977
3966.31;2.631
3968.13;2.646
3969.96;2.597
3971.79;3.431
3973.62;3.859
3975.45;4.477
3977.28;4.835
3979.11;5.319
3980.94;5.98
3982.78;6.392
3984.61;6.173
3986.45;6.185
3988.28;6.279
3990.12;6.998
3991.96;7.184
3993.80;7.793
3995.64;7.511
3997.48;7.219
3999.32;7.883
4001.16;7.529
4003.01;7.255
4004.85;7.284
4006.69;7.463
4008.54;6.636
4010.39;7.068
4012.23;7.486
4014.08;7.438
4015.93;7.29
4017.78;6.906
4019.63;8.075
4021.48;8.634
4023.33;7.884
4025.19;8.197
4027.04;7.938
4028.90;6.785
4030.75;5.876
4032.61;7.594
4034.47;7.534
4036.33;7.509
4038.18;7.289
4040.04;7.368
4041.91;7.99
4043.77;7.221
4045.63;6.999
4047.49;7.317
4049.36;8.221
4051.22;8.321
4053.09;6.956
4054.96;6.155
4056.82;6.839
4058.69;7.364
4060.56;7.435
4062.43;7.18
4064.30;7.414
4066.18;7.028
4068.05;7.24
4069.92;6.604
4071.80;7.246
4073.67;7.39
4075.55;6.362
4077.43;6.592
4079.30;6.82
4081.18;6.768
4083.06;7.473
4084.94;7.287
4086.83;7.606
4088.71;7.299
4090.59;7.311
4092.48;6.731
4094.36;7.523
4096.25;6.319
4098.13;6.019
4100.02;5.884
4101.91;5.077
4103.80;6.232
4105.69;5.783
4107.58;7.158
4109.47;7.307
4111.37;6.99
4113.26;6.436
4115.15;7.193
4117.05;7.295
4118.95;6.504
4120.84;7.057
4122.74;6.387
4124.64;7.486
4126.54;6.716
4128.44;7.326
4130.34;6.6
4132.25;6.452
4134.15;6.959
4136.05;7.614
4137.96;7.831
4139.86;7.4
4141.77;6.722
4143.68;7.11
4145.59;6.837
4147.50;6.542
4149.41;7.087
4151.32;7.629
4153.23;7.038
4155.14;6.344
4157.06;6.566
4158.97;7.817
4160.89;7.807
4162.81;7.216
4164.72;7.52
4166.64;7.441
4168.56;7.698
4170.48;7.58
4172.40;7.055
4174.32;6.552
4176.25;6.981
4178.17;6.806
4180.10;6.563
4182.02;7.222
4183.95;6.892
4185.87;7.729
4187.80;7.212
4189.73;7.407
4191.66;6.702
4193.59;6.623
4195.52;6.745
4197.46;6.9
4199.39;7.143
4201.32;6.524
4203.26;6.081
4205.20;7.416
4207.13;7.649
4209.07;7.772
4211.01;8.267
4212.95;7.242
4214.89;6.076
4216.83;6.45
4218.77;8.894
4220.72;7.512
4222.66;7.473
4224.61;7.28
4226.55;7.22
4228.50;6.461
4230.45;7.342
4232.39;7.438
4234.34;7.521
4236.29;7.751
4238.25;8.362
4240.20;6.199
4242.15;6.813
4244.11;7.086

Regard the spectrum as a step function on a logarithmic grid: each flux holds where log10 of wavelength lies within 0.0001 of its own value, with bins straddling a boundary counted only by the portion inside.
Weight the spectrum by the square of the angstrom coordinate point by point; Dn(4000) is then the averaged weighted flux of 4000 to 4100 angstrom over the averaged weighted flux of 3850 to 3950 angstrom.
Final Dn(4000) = 1.61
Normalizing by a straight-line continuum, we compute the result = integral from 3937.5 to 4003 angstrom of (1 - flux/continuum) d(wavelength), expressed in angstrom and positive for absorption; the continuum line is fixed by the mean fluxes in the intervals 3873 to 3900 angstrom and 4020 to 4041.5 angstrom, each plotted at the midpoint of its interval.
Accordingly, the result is 9.55 angstrom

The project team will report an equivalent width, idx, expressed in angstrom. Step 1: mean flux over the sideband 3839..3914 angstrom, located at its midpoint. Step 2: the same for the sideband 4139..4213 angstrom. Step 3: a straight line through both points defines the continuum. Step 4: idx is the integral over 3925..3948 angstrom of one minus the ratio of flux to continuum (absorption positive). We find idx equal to 5.9 angstrom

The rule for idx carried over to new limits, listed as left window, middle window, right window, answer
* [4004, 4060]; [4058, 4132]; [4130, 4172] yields 4.1 angstrom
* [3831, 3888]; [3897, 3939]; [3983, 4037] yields 5.2 angstrom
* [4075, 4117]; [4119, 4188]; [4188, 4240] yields -1.1 angstrom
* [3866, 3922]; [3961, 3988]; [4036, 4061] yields 7.7 angstrom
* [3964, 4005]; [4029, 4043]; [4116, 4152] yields -2.5 angstrom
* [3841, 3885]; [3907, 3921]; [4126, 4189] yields -2.1 angstrom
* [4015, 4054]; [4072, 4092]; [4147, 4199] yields 0.8 angstrom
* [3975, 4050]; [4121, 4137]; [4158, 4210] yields 0.4 angstrom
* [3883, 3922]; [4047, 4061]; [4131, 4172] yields -2.0 angstrom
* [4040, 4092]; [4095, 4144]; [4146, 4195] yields 2.7 angstrom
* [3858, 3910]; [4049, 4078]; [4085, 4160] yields -3.4 angstrom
